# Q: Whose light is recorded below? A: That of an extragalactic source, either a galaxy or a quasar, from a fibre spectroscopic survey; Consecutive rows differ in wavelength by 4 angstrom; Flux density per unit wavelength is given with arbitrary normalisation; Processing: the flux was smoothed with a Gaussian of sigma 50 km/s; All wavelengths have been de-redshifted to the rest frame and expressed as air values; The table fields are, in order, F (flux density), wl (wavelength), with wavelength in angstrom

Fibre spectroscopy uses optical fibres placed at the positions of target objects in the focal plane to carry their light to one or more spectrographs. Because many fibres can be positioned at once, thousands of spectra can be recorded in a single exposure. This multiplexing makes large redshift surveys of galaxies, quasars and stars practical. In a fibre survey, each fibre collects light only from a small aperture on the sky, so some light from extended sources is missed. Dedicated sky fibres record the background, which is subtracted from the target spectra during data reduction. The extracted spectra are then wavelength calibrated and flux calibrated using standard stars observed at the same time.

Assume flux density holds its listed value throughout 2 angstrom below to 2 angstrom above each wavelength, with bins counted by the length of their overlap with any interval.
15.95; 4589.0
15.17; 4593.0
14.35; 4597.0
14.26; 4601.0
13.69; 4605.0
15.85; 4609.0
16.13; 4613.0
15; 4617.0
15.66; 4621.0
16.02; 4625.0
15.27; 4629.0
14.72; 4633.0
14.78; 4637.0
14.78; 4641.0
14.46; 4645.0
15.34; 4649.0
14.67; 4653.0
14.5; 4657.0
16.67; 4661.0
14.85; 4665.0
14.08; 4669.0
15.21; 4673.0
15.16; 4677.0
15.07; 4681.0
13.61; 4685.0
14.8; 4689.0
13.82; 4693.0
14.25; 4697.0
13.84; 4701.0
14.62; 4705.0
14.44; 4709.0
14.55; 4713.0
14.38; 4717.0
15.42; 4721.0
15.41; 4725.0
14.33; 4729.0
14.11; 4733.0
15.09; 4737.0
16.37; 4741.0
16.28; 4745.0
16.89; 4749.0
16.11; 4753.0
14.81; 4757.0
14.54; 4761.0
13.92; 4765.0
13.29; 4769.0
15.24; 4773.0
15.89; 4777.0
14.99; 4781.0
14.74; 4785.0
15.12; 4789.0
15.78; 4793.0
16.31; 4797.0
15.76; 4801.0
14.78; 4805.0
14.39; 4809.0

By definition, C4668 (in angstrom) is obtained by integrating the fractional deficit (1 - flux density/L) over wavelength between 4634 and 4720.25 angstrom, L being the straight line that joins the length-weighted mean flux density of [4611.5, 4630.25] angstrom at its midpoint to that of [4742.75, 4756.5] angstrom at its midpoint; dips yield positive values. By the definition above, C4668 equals 6.6 angstrom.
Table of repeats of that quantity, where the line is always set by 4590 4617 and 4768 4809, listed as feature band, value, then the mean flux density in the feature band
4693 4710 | 1.0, 14.2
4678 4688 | 0.4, 14.5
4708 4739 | 0.8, 14.7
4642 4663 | -0.1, 15.1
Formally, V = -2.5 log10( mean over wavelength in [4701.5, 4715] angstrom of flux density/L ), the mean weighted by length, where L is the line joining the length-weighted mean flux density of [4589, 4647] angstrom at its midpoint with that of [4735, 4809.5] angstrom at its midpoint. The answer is 0.05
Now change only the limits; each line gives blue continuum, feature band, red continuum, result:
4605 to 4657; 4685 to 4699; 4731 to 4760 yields 0.09 mag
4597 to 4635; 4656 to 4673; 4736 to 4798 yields 0.01 mag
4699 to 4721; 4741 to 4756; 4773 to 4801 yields -0.09 mag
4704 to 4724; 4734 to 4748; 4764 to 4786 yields -0.08 mag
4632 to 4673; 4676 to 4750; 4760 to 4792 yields 0.00 mag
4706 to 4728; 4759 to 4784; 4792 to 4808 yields 0.05 mag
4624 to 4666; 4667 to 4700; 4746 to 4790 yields 0.04 mag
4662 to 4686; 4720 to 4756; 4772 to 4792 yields -0.03 mag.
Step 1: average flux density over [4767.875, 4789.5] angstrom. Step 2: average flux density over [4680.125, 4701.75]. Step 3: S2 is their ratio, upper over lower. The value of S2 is 1.1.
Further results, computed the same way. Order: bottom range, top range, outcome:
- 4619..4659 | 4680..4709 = 0.95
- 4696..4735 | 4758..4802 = 1.03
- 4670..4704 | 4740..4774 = 1.05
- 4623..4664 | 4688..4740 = 0.96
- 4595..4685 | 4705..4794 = 1.00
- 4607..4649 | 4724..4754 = 1.02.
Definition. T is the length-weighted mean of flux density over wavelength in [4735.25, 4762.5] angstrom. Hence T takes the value 15.8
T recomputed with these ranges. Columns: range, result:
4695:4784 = 14.9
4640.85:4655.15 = 14.8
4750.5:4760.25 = 15.4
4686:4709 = 14.3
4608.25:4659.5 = 15.2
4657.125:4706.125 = 14.7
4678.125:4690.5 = 14.5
